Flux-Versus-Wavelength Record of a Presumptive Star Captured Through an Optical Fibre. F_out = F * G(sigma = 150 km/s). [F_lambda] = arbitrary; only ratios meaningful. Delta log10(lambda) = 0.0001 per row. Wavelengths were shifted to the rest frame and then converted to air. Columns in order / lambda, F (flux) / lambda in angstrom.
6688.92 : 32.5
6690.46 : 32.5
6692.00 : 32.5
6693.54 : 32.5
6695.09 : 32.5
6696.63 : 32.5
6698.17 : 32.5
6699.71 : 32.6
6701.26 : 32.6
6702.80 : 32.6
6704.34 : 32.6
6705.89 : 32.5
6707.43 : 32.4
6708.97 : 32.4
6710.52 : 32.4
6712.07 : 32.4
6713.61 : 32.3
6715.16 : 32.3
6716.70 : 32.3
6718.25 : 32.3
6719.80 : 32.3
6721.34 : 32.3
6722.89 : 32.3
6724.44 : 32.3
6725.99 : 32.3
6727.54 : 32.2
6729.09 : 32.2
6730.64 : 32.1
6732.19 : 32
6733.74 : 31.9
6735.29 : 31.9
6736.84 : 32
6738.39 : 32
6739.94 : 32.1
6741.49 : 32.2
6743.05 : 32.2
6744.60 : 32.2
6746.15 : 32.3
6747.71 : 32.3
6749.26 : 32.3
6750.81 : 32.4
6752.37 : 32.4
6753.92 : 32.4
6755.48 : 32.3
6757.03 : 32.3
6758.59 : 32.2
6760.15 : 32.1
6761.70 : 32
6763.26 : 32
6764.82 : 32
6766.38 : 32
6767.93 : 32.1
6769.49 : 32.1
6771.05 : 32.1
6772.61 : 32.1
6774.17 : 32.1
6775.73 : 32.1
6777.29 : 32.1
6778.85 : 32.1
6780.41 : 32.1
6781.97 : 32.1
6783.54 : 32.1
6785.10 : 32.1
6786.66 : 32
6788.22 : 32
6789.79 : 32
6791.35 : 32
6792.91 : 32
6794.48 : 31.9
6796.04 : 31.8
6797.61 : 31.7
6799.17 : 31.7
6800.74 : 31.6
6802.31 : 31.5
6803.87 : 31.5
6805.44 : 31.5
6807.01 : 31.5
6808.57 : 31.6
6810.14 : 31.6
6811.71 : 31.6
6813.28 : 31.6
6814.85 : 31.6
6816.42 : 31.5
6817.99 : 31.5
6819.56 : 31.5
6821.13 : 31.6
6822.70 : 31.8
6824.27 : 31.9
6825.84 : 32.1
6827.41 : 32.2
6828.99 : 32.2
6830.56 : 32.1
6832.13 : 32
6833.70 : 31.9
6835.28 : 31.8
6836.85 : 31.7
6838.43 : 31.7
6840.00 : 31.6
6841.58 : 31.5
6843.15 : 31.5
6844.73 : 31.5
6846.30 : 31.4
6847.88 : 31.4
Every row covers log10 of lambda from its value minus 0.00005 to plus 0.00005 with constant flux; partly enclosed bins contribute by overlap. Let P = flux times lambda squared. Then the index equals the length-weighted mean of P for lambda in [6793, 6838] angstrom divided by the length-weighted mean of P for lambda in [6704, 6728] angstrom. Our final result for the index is 1.01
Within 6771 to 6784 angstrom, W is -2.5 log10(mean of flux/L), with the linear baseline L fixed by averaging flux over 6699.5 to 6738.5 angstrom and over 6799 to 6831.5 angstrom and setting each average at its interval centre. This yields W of -0.01 mag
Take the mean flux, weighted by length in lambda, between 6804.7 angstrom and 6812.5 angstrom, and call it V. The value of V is 31.6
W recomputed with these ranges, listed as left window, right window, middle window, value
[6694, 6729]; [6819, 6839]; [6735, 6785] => 0.001 mag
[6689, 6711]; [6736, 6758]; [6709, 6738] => 0.006 mag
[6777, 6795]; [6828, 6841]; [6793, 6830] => 0.008 mag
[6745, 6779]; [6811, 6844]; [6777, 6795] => -0.001 mag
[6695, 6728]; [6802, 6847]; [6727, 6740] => 0.007 mag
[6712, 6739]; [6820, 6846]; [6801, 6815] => 0.012 mag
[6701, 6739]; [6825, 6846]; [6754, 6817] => 0.004 mag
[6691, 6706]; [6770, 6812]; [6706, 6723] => 0.002 mag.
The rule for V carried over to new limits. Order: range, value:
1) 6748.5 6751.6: 32.3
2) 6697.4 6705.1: 32.6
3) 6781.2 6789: 32.1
